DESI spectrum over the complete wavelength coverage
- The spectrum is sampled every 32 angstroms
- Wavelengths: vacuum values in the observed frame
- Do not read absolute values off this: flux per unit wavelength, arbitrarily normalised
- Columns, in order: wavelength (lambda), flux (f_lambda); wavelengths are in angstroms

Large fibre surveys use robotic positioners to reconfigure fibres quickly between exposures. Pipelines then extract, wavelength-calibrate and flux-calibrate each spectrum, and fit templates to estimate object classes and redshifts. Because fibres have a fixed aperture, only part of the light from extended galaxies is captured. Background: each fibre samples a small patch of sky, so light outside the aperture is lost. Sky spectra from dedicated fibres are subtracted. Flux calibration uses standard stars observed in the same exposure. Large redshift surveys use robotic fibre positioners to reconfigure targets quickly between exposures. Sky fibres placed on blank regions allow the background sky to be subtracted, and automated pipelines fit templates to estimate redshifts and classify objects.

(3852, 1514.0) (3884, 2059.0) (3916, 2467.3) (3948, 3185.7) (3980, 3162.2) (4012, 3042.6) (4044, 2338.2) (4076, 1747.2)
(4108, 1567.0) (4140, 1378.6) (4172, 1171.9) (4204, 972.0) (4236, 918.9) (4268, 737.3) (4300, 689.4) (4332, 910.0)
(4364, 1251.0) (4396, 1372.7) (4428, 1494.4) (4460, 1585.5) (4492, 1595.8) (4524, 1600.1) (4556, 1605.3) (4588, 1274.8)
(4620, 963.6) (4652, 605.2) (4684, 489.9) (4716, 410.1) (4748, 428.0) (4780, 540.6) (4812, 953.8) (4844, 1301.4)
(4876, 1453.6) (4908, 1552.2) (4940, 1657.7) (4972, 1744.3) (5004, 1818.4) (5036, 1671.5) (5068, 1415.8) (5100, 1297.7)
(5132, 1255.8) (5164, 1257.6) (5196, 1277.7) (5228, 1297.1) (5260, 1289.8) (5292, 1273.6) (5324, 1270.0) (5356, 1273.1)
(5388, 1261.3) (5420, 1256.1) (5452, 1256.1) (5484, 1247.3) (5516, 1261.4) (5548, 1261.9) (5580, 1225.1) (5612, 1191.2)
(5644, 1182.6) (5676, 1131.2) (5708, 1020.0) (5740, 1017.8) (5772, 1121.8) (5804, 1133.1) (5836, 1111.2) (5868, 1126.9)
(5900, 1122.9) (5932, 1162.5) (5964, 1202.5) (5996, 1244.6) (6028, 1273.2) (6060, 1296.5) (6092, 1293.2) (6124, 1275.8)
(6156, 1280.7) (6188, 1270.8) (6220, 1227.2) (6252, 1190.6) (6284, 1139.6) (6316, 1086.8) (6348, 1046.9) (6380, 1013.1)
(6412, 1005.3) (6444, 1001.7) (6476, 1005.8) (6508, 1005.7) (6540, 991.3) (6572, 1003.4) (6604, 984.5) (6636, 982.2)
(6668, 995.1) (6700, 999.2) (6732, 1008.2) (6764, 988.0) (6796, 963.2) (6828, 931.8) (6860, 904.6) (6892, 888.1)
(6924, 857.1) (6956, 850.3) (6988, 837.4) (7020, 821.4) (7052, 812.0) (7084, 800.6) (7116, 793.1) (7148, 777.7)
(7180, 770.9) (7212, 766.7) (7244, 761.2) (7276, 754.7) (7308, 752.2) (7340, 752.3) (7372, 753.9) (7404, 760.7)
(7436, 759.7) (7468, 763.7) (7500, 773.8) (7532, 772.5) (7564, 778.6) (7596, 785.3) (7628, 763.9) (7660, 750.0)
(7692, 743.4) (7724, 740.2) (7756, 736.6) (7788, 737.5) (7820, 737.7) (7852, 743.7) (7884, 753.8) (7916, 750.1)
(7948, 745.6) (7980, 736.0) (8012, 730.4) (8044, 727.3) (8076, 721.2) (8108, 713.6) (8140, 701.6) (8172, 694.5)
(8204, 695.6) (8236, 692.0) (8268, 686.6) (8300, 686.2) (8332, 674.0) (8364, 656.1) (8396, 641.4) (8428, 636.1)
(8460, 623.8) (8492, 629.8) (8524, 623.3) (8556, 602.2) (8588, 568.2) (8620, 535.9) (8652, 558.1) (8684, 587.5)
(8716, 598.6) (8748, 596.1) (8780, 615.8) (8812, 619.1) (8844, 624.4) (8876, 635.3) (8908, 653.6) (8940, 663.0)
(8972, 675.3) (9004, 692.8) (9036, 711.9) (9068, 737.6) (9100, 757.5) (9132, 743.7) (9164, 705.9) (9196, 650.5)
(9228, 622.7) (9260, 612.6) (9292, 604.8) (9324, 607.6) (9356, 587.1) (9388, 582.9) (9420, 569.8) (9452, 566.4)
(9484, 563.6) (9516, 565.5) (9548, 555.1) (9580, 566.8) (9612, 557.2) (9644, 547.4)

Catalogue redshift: 2.23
